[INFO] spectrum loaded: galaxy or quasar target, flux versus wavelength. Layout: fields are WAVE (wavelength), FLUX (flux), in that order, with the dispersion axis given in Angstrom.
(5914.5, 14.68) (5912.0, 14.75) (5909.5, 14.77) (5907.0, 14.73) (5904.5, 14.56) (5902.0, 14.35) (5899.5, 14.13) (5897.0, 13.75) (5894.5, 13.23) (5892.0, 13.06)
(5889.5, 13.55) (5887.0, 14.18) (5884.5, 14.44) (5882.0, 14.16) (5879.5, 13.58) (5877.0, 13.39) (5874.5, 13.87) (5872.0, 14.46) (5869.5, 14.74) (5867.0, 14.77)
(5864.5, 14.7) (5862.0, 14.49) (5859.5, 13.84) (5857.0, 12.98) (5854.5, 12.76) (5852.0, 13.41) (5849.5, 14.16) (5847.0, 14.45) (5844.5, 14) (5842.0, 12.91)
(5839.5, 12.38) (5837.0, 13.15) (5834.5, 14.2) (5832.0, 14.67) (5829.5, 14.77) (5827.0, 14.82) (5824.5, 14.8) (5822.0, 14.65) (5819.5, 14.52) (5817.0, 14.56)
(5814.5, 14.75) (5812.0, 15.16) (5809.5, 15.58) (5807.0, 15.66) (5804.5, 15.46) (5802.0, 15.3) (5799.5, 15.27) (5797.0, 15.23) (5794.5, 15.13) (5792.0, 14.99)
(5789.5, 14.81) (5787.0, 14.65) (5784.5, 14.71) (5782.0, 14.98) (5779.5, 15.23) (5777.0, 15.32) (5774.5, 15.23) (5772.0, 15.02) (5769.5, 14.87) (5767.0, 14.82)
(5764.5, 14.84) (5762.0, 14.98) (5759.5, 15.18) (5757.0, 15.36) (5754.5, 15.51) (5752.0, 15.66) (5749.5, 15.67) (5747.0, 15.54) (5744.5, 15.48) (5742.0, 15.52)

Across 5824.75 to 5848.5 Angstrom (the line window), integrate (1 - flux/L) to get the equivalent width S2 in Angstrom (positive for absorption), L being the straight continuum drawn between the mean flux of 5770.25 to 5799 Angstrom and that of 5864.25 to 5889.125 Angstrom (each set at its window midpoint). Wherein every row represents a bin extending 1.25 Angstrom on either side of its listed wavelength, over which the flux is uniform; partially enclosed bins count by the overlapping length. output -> 1.0 Angstrom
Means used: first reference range 15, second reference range 14.2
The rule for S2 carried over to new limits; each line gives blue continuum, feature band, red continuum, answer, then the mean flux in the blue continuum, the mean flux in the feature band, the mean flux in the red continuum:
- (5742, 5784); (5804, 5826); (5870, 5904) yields -0.49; 15.2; 15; 13.9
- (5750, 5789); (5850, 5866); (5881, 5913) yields 0.76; 15.1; 13.7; 14.1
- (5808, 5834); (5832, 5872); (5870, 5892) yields 1.42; 14.8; 13.8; 13.9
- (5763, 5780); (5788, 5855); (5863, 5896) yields 0.21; 15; 14.5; 14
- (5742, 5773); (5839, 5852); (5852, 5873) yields 0.56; 15.3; 13.6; 14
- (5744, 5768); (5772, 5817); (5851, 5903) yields -0.82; 15.3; 15.1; 13.9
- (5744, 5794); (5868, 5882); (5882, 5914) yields 0.28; 15.1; 14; 14.1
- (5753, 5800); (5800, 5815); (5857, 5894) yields -0.62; 15.1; 15.3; 14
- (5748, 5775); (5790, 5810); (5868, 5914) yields -0.57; 15.2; 15.3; 14.1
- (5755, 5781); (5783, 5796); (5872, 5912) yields 0.04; 15.1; 14.9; 14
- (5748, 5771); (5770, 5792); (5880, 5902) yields 0.00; 15.2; 15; 13.8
